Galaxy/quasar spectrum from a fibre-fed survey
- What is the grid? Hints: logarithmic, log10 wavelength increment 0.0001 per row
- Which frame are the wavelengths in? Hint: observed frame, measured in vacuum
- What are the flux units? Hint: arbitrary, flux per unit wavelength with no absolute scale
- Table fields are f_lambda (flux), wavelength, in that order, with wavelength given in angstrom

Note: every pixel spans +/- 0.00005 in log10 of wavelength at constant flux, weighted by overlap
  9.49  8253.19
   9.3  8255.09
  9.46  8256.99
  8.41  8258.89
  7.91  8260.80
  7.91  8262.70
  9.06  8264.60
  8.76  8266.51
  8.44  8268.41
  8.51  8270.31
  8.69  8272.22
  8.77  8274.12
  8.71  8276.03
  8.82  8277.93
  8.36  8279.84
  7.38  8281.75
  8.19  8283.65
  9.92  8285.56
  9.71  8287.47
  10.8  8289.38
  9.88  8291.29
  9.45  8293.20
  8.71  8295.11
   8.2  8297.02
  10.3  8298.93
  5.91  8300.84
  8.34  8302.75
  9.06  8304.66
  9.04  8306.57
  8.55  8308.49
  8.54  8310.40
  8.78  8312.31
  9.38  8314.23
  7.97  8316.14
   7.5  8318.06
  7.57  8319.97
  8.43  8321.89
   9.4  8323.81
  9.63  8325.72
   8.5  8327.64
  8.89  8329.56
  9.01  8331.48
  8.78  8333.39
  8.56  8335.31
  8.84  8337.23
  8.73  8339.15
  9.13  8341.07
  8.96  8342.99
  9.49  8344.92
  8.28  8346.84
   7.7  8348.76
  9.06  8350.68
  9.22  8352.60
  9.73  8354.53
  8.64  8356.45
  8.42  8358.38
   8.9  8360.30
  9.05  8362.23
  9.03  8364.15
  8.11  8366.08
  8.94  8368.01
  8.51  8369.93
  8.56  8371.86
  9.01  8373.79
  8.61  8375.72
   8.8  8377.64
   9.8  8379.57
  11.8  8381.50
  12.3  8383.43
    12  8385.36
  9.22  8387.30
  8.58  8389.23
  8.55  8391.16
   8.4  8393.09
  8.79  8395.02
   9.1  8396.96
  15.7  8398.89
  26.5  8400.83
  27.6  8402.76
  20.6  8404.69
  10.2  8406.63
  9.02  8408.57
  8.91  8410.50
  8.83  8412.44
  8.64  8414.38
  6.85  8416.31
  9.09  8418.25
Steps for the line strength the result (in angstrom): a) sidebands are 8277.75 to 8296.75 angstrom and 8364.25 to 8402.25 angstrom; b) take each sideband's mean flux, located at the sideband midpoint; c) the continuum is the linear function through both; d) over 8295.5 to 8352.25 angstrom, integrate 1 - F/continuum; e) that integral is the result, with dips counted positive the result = 6.32 angstrom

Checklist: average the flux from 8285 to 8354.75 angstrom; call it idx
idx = 8.85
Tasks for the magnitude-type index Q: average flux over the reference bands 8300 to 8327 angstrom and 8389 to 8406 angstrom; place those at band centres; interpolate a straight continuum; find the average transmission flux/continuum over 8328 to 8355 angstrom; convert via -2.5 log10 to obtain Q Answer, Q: 0.20 mag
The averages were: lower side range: 8.45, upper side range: 15.1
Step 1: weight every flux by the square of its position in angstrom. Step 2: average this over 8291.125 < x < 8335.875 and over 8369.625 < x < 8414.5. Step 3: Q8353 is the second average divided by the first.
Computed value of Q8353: 1.4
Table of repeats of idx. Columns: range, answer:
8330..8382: 8.93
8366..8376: 8.67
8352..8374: 8.83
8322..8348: 8.91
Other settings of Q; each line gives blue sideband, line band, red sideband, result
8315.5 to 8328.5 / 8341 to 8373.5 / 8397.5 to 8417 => 0.223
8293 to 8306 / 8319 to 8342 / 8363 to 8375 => -0.023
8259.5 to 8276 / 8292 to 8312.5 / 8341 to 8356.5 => 0.006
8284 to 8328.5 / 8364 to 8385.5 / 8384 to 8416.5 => 0.193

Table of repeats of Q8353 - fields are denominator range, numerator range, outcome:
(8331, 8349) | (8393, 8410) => 1.77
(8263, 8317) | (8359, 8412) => 1.31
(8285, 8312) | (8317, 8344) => 0.97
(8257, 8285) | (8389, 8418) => 1.51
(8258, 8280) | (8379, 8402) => 1.44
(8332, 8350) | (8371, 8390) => 1.14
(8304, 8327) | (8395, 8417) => 1.62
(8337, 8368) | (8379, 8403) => 1.44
